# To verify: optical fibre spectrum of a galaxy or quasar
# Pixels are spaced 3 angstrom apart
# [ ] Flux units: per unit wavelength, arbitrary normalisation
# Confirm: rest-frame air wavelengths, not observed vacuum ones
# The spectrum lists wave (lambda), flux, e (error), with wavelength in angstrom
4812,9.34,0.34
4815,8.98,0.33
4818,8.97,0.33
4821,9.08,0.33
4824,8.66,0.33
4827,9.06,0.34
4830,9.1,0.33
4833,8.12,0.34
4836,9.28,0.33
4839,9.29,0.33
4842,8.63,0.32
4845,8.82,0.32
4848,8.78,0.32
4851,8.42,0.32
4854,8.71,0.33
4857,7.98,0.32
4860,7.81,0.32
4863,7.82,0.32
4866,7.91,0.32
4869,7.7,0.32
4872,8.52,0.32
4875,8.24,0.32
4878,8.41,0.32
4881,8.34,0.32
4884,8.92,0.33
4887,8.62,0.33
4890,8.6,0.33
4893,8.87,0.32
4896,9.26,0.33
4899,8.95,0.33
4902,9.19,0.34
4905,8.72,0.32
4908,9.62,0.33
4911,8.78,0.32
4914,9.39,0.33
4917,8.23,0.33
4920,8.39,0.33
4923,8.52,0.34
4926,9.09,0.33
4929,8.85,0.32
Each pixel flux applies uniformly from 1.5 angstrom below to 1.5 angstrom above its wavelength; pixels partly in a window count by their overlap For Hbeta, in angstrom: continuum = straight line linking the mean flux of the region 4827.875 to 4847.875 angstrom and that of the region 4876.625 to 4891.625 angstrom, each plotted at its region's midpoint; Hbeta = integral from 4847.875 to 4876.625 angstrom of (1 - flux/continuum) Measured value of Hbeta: 1.8 angstrom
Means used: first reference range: 8.87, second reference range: 8.58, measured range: 8.16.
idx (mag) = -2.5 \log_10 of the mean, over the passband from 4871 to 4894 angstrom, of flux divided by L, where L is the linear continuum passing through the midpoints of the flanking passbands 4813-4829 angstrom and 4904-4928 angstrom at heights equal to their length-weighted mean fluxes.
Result 0.04 mag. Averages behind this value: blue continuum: 8.97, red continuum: 8.85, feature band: 8.56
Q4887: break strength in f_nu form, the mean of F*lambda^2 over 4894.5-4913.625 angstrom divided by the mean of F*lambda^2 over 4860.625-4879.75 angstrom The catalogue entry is 1.14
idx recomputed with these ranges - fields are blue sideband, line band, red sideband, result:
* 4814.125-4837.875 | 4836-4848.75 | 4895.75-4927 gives 0.00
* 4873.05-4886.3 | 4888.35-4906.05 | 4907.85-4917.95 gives -0.02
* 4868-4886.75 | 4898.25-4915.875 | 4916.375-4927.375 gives -0.07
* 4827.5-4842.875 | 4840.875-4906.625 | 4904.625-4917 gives 0.06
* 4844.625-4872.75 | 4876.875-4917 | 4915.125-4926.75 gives -0.06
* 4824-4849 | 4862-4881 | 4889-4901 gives 0.10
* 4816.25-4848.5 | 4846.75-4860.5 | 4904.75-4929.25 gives 0.06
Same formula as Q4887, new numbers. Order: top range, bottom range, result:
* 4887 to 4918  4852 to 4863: 1.12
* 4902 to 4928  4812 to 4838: 1.03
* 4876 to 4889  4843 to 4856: 1.00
